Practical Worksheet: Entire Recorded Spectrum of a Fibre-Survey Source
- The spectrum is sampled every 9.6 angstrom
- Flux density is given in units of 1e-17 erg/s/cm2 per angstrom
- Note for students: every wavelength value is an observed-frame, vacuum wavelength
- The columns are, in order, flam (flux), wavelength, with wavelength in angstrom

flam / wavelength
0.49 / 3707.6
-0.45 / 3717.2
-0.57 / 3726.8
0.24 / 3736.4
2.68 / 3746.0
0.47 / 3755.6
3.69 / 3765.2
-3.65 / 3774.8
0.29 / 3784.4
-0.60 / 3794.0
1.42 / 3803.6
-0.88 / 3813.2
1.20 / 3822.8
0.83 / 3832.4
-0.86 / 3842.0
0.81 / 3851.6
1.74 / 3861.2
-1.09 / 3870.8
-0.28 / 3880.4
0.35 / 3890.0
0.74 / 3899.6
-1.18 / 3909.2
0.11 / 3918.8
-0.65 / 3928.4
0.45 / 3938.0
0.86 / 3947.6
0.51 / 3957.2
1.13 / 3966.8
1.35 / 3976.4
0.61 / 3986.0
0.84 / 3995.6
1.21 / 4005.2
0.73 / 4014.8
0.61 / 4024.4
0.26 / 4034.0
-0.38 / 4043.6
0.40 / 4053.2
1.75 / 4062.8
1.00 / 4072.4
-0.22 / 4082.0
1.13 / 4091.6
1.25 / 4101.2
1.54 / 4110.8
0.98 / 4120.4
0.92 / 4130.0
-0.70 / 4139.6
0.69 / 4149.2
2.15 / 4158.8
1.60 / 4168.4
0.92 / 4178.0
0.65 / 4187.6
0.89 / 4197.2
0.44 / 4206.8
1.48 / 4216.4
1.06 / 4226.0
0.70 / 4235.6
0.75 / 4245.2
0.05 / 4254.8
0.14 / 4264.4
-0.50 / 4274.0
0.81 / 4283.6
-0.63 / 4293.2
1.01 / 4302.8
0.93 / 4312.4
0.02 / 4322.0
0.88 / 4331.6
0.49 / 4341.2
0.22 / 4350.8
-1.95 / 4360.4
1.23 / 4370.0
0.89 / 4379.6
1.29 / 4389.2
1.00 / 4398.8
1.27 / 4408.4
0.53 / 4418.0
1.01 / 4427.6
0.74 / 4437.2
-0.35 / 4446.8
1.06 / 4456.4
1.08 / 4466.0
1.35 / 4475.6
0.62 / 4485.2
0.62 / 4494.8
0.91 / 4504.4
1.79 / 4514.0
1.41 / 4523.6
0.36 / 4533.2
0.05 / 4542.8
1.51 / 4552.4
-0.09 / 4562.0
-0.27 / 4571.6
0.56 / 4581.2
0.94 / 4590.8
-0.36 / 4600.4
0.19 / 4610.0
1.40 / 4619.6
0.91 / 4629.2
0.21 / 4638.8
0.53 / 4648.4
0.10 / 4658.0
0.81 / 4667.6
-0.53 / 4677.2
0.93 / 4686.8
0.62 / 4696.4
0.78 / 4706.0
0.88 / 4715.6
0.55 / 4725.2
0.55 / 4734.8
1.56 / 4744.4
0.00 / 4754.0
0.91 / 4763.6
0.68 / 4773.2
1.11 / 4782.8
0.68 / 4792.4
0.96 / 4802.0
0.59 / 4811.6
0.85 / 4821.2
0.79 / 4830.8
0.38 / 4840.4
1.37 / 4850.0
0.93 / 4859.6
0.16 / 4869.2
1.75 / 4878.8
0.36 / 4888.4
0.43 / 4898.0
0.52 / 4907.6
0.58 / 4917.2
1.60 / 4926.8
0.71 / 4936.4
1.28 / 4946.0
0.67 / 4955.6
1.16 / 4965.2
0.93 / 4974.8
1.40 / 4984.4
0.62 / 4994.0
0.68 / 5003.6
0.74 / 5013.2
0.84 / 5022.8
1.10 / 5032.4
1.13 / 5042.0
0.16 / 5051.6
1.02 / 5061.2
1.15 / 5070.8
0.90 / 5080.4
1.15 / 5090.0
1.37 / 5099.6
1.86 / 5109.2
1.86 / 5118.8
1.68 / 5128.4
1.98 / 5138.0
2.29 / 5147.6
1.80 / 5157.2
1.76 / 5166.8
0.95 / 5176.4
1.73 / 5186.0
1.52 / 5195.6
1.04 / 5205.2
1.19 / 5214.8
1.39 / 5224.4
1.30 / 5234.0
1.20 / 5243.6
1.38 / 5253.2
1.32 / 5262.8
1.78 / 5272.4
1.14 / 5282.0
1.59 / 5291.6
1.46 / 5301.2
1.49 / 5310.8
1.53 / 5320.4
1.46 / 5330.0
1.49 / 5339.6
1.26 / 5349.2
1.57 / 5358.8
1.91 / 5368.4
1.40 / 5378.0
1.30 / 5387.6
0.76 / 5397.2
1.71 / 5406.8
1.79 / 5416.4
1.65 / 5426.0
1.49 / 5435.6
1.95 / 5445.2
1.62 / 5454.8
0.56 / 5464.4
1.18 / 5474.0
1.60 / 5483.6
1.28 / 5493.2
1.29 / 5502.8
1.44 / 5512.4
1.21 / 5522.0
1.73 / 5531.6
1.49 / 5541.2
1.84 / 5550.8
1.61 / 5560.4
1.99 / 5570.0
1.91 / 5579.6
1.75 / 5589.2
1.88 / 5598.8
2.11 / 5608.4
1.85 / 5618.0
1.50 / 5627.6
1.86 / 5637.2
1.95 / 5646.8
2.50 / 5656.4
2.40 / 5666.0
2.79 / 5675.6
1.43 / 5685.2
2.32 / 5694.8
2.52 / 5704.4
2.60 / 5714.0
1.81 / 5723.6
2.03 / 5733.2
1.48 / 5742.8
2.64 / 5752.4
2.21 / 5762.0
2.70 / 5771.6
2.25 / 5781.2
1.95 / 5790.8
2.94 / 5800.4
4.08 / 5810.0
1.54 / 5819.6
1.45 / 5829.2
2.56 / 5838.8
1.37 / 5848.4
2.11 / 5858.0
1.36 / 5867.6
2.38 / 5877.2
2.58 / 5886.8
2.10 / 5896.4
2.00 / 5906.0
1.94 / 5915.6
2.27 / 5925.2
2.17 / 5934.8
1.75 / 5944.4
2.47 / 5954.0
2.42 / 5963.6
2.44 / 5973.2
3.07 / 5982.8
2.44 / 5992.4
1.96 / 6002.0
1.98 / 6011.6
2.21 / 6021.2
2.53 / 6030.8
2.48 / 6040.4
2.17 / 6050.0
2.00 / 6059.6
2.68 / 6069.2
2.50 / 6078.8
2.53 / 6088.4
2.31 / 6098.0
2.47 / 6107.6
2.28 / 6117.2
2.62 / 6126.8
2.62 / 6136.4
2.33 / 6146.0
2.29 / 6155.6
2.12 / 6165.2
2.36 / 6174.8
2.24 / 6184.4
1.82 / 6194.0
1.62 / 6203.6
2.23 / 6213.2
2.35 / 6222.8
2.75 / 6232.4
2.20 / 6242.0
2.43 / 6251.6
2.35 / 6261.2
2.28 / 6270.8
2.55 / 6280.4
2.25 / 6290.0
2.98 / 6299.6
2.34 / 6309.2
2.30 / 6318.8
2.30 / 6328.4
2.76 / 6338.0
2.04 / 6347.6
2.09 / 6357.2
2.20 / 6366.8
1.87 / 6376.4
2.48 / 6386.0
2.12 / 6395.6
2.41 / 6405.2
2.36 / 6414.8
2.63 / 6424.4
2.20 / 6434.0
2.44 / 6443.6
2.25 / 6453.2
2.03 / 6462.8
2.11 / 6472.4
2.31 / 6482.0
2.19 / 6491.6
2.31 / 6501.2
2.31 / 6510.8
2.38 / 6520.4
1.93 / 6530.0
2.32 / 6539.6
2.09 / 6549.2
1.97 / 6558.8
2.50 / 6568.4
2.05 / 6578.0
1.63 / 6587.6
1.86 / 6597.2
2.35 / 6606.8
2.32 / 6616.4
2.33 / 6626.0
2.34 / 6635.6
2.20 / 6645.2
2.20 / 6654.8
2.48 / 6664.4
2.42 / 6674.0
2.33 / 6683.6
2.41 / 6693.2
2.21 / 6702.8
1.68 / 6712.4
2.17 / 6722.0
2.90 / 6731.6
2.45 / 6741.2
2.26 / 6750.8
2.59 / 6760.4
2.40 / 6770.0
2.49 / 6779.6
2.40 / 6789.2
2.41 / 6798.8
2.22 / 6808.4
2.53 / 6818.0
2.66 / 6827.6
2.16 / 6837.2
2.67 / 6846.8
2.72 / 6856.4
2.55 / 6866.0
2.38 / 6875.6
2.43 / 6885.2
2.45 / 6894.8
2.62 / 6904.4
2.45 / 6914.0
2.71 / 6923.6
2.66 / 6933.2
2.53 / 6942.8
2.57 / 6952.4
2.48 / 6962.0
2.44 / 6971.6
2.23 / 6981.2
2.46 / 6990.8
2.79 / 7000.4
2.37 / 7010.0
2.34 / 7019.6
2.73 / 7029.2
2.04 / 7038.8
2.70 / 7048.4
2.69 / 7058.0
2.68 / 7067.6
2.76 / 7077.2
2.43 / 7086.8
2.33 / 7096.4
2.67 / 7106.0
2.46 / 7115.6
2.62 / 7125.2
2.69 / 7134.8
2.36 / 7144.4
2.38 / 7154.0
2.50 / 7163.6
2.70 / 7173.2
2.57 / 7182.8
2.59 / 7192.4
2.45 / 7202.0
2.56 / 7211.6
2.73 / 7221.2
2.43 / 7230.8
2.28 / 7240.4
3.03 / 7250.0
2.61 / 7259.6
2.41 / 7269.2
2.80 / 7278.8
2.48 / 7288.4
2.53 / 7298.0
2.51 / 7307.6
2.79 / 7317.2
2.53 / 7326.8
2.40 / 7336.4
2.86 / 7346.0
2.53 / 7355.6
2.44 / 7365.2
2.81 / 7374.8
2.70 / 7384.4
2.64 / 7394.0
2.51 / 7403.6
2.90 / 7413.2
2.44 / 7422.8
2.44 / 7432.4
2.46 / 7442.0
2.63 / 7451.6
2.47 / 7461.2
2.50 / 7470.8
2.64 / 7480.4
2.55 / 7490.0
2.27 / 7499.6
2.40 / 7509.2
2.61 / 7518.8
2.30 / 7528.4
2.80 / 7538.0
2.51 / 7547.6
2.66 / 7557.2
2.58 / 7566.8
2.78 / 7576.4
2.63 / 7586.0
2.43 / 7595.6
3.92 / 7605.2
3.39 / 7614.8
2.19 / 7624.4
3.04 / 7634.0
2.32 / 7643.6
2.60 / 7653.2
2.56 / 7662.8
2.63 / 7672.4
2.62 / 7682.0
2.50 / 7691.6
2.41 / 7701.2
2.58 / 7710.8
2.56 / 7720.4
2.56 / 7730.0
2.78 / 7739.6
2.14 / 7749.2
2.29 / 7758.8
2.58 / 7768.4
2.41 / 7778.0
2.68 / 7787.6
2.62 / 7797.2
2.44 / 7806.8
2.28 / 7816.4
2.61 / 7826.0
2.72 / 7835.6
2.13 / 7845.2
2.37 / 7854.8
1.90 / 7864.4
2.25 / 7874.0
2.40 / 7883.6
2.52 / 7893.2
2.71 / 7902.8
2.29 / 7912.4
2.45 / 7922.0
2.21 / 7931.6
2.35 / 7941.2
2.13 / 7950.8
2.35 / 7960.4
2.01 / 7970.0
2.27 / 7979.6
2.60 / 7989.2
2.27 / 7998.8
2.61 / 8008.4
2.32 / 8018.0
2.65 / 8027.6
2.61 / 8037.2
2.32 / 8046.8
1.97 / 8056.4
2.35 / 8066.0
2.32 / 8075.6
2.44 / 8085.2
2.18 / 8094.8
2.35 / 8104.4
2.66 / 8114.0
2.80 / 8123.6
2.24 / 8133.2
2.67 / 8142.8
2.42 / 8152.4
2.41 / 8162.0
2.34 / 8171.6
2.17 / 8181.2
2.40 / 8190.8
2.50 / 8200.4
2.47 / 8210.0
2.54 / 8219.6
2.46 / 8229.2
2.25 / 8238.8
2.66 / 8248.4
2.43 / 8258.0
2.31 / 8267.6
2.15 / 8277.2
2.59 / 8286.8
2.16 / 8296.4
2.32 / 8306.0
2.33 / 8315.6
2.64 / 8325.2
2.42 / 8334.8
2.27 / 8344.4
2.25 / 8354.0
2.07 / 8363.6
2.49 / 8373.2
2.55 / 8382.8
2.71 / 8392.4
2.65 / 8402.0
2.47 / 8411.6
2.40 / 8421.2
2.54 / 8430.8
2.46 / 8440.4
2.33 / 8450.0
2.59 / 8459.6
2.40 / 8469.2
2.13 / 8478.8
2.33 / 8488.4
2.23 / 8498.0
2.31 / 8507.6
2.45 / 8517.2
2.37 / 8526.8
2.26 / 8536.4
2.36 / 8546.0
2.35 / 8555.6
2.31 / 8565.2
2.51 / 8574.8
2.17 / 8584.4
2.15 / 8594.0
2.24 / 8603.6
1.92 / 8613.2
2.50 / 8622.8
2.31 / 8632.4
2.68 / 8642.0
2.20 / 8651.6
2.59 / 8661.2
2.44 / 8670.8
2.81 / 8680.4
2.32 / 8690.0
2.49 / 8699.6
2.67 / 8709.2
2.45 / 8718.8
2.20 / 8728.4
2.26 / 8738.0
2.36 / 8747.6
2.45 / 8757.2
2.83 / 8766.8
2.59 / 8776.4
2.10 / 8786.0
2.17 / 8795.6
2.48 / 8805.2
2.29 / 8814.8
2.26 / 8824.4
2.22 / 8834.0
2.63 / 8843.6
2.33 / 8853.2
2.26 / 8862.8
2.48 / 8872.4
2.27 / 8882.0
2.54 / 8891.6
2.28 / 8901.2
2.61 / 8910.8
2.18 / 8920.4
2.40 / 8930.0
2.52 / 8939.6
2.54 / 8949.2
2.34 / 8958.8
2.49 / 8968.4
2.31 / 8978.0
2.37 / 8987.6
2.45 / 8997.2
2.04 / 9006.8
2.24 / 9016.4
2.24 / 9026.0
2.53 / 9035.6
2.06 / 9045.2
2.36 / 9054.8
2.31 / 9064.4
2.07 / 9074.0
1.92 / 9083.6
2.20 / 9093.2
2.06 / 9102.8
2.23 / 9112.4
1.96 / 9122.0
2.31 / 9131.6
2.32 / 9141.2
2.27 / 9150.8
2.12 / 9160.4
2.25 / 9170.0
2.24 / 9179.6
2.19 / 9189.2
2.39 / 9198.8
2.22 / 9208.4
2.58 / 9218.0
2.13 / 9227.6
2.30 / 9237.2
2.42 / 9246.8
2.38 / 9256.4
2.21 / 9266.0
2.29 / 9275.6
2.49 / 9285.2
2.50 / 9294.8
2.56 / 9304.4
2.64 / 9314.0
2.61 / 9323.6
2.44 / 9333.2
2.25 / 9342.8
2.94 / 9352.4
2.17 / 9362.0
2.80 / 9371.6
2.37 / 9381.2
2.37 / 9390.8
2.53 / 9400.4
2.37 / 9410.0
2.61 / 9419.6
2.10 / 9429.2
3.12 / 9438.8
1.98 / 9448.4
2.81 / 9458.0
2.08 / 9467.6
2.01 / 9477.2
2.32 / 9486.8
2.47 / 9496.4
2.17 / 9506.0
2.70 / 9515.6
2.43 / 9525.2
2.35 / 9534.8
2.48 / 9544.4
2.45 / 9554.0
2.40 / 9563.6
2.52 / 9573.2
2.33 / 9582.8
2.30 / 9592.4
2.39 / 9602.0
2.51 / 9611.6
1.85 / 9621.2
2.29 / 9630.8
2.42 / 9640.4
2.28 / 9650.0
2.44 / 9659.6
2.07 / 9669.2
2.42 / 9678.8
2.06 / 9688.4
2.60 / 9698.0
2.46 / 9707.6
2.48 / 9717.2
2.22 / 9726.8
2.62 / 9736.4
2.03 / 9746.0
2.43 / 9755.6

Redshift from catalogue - 0.273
